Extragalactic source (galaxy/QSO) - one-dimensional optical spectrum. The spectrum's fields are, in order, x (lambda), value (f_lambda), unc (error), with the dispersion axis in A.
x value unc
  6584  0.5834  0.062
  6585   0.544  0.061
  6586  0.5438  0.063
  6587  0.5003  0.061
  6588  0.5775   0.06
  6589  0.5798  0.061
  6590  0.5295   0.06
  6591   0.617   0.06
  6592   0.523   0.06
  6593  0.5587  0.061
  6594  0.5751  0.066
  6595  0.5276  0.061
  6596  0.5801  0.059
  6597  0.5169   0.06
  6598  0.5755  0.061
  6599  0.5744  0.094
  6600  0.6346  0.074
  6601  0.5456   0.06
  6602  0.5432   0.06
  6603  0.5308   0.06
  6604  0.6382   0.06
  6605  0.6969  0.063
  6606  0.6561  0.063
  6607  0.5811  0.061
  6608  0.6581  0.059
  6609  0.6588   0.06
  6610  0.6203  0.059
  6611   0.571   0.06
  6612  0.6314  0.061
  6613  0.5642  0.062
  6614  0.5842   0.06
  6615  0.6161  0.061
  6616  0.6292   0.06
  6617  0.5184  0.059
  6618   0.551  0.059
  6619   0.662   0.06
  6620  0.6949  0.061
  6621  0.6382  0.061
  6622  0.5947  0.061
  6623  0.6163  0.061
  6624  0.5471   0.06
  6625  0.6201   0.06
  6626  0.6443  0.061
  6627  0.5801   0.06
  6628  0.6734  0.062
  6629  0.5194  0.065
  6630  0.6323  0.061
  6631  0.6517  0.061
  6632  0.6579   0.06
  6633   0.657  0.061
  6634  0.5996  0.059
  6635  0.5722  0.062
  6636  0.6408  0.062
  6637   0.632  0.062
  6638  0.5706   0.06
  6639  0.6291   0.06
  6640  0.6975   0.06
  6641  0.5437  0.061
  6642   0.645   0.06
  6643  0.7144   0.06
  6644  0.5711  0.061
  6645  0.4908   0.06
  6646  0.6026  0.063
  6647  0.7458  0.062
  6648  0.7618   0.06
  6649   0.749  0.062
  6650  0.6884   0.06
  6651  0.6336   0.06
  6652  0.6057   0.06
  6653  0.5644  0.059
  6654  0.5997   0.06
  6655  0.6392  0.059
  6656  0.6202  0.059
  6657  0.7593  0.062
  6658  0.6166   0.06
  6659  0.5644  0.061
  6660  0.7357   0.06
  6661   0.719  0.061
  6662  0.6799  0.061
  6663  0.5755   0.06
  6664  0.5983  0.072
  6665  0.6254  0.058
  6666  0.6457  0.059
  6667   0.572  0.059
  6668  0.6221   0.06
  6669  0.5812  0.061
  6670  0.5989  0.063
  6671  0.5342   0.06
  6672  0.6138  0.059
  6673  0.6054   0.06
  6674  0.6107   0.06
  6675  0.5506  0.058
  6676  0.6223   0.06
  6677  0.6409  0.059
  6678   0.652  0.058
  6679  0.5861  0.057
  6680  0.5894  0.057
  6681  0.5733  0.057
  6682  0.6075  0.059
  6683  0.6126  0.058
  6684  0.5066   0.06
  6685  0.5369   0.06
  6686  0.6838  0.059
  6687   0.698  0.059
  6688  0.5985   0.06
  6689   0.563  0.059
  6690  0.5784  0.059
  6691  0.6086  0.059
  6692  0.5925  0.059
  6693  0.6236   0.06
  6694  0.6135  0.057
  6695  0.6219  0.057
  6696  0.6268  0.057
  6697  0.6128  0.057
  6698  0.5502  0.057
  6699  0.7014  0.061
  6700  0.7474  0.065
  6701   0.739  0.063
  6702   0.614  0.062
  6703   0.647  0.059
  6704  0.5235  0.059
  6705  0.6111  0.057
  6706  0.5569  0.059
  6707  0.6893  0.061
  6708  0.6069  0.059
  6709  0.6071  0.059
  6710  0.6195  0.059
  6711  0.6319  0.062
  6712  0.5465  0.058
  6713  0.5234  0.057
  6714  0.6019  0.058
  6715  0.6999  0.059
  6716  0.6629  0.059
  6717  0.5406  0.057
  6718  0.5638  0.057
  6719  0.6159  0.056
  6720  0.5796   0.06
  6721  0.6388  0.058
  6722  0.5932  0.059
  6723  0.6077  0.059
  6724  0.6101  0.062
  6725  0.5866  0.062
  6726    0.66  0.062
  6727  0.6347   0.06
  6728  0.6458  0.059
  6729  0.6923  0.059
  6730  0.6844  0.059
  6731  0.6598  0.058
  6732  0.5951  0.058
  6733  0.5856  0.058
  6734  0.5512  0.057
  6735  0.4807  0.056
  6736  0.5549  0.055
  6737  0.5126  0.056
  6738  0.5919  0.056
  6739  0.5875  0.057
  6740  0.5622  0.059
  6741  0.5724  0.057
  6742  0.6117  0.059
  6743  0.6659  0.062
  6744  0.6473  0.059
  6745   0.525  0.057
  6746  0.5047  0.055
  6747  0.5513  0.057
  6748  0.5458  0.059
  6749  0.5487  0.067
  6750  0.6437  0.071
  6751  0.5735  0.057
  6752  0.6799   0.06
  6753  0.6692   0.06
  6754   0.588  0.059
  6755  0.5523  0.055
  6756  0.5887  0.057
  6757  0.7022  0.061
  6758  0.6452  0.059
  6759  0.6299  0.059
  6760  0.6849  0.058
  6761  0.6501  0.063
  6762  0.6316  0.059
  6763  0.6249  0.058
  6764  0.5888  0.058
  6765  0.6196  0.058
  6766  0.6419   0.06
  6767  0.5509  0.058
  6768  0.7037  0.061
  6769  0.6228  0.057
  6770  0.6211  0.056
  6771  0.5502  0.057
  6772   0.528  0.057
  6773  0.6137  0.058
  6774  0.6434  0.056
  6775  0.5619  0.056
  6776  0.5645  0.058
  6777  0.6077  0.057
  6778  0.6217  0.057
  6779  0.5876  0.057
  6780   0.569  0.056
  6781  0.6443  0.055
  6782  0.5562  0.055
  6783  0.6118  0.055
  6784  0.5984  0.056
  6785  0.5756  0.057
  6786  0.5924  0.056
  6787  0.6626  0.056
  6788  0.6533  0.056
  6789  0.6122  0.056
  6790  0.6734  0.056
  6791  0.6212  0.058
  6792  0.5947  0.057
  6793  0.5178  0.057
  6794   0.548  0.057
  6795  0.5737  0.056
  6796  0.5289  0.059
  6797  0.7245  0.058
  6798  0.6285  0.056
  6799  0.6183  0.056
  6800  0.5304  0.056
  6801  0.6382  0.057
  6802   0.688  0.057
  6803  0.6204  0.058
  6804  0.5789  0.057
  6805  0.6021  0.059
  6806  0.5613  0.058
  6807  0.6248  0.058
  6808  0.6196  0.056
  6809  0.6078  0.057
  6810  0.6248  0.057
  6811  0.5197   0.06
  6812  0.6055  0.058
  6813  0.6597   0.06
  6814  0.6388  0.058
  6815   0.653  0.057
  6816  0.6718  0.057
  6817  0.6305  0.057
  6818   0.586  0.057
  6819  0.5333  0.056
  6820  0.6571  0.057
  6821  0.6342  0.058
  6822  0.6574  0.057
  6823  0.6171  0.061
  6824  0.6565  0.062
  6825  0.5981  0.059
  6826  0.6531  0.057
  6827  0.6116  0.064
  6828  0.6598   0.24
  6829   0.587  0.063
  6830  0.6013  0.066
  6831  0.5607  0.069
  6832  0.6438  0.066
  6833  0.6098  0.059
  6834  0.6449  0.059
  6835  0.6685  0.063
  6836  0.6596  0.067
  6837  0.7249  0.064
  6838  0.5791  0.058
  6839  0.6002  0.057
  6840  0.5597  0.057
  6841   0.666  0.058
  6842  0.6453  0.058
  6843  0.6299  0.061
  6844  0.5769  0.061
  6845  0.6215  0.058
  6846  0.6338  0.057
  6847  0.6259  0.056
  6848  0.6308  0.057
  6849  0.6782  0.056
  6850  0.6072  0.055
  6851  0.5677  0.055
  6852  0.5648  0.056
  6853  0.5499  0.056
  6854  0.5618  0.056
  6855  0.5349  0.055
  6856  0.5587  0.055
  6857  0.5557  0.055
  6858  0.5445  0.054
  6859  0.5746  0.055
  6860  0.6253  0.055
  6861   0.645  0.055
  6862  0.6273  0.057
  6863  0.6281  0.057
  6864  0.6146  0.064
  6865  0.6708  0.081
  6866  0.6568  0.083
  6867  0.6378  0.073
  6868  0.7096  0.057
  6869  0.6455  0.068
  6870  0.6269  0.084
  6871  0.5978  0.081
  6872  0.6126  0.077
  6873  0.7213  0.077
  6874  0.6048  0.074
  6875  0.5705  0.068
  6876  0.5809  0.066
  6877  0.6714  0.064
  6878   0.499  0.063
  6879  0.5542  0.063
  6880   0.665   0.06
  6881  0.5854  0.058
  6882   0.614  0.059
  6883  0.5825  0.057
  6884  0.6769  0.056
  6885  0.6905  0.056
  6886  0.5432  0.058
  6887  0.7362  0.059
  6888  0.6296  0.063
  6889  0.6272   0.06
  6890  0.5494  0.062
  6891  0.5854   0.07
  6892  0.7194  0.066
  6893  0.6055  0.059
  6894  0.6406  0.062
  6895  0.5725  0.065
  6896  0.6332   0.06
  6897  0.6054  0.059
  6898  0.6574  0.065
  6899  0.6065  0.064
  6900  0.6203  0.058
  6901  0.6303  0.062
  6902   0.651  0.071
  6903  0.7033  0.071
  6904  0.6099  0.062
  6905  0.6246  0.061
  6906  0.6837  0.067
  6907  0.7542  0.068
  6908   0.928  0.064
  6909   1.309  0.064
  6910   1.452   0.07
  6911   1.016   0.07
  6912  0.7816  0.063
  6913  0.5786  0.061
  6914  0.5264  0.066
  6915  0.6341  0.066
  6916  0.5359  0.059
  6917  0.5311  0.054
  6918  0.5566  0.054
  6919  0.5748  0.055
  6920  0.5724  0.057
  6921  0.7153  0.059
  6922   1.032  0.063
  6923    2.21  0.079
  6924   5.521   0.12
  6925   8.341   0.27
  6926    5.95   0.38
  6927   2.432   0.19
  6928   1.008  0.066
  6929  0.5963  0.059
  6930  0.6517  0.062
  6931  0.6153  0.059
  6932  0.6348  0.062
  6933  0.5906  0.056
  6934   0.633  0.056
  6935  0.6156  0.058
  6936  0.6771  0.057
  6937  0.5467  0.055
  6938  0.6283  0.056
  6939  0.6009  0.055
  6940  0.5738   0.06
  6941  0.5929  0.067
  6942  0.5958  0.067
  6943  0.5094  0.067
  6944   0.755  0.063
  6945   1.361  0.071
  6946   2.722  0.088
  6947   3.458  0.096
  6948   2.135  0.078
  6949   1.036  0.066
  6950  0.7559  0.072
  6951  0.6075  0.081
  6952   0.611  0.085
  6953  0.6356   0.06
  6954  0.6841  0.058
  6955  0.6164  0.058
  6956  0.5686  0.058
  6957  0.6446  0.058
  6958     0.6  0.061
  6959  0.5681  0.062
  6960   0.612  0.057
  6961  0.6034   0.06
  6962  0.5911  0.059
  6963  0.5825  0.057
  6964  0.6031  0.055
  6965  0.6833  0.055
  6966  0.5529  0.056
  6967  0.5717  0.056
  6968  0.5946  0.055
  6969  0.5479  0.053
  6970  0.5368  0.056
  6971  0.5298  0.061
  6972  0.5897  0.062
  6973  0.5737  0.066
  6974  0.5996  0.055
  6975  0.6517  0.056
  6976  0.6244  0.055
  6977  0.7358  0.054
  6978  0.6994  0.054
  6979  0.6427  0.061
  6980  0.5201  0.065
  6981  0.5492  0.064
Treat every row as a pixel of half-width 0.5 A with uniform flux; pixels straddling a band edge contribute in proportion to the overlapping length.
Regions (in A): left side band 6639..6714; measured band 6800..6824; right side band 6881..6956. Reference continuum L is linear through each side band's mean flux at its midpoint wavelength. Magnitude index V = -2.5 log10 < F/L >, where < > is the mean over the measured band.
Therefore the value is 0.36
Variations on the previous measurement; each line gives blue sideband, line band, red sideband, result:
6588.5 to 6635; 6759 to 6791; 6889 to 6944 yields 0.35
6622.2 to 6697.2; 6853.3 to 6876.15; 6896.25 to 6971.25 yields 0.46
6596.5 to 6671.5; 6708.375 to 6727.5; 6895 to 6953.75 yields 0.27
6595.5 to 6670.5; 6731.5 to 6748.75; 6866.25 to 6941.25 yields 0.30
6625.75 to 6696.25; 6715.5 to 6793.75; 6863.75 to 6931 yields 0.26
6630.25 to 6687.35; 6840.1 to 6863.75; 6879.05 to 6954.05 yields 0.49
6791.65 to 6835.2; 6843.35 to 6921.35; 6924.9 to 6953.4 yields 0.46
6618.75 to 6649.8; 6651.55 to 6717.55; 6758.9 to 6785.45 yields 0.01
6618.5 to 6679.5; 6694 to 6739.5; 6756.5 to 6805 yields 0.01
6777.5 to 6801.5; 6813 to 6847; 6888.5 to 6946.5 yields 0.20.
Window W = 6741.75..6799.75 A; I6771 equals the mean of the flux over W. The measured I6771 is 0.606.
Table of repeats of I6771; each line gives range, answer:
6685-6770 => 0.612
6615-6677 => 0.624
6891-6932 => 1.22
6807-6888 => 0.618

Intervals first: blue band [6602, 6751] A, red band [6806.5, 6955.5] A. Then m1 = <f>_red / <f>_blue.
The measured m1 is 1.36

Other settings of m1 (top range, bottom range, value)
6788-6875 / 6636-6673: 0.98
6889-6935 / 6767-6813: 1.91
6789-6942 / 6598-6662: 1.24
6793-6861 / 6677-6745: 1.00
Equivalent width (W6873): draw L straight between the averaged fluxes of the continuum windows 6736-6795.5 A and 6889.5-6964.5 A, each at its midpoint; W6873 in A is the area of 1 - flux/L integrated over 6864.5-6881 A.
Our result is 5.0 A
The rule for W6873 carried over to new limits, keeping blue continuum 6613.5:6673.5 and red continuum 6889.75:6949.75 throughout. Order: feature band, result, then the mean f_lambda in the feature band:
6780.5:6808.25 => 9.3 A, 0.607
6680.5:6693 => 1.9 A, 0.598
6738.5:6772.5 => 9.4 A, 0.606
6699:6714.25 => 2.5 A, 0.621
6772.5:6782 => 3.0 A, 0.599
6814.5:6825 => 3.6 A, 0.628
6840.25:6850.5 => 3.9 A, 0.63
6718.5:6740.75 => 5.3 A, 0.601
